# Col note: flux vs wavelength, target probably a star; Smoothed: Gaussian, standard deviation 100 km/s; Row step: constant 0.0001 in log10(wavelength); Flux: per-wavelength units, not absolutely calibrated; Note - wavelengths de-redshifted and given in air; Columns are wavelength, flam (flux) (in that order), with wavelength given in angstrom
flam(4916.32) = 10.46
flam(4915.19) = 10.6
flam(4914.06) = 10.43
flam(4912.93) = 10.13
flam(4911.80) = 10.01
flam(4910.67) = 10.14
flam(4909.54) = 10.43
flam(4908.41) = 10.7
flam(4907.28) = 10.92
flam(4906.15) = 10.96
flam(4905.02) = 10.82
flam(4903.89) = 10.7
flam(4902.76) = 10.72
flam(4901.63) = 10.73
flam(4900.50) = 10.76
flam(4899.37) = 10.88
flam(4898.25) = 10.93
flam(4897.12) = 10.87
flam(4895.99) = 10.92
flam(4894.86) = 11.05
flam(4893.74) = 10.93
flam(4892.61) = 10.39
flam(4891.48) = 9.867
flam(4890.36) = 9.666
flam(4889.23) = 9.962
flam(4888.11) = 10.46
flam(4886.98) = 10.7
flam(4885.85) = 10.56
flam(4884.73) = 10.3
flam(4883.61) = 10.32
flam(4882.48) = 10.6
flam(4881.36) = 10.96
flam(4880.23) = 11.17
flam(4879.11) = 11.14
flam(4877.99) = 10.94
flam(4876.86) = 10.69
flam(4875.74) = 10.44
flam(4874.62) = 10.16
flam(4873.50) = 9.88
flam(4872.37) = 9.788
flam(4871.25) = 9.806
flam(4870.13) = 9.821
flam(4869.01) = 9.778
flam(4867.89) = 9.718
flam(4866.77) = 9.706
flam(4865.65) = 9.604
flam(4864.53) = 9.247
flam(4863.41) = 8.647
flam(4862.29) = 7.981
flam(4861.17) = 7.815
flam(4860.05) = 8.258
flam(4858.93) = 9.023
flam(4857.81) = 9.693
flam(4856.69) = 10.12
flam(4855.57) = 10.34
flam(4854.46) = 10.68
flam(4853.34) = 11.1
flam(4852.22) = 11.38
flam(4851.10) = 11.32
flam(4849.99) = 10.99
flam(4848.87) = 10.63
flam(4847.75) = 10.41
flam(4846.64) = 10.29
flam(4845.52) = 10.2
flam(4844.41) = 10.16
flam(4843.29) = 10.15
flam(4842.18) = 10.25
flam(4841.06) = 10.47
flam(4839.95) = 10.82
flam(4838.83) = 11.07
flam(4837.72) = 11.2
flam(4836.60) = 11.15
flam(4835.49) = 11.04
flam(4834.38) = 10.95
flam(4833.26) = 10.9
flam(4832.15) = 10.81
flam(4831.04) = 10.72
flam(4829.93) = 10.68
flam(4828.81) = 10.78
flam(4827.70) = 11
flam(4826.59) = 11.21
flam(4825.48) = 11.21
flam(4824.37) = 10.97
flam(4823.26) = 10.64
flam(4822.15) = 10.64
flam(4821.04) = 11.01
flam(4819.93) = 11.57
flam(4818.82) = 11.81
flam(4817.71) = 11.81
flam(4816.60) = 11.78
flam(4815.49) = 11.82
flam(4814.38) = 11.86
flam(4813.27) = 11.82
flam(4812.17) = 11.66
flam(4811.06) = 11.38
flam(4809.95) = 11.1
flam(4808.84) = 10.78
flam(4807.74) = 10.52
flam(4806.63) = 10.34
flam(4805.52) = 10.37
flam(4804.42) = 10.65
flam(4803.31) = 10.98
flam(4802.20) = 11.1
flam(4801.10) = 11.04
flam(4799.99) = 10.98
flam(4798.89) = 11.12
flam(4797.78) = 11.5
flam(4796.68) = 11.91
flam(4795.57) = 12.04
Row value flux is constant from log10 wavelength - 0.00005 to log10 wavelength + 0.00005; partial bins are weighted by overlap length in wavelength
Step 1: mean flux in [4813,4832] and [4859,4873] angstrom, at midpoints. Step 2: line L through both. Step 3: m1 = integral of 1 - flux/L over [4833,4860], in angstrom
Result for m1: -1.2 angstrom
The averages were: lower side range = 11.2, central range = 10.5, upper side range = 9.18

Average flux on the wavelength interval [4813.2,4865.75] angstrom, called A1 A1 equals 10.6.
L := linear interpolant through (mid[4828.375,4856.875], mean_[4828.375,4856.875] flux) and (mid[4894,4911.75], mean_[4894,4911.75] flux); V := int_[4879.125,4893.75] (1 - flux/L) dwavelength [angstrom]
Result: 0.38 angstrom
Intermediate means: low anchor 10.7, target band 10.5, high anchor 10.8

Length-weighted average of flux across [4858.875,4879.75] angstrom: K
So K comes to 9.63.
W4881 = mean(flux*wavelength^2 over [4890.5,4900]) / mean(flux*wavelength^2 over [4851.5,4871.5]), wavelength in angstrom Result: 1.13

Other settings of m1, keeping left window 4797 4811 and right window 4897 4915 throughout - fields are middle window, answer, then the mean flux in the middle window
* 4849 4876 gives 2.4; 9.81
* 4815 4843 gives -0.5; 11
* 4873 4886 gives 0.1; 10.6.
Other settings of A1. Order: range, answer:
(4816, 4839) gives 11.1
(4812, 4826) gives 11.4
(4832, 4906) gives 10.3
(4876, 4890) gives 10.6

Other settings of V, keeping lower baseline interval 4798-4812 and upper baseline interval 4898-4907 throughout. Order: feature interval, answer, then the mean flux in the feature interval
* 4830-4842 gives -0.02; 10.9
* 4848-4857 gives 0.02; 10.8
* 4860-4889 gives 2.31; 9.97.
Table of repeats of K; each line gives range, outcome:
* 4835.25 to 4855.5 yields 10.7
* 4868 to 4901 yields 10.5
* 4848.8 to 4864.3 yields 9.81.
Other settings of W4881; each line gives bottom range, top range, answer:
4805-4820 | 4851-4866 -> 0.86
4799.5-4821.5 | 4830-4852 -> 0.97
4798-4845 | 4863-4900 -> 0.96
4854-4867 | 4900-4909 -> 1.19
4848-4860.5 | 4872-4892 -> 1.02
